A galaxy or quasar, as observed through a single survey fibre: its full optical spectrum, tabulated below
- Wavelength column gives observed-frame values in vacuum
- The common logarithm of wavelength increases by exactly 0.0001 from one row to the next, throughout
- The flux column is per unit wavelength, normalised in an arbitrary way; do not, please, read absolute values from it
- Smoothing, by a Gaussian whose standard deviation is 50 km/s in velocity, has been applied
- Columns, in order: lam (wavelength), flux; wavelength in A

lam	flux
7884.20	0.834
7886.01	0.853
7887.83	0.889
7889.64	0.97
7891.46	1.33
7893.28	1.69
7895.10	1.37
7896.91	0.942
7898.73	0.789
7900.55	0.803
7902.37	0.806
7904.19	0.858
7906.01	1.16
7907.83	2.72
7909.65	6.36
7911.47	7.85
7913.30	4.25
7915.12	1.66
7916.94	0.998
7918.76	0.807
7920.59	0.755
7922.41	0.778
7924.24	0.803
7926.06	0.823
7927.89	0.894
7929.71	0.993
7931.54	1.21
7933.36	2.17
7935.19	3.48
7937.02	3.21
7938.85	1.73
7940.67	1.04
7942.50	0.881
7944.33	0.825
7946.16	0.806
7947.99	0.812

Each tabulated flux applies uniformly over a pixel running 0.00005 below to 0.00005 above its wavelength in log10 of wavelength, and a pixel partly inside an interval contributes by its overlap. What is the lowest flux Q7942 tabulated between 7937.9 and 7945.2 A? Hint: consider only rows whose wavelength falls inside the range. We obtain 0.825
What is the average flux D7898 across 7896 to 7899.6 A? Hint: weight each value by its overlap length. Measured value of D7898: 0.869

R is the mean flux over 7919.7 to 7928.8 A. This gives 0.811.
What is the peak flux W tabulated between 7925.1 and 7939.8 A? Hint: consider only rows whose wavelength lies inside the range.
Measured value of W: 3.48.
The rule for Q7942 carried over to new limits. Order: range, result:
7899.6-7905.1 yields 0.803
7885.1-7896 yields 0.853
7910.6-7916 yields 1.66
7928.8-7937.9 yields 0.993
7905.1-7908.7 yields 1.16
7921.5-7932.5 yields 0.778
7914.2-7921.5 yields 0.755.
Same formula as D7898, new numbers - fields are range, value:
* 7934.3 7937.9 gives 3.34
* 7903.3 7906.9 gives 1.01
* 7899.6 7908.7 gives 1.26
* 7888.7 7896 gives 1.34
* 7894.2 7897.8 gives 1.16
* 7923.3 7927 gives 0.812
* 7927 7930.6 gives 0.945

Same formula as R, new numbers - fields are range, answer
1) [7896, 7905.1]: 0.841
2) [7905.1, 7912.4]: 4.52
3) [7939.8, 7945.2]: 0.915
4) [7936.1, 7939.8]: 2.46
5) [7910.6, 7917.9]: 3.65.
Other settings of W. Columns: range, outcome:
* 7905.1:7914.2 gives 7.85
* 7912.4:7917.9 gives 4.25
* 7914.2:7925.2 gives 1.66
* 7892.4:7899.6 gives 1.69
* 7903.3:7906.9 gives 1.16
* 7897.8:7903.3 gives 0.806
